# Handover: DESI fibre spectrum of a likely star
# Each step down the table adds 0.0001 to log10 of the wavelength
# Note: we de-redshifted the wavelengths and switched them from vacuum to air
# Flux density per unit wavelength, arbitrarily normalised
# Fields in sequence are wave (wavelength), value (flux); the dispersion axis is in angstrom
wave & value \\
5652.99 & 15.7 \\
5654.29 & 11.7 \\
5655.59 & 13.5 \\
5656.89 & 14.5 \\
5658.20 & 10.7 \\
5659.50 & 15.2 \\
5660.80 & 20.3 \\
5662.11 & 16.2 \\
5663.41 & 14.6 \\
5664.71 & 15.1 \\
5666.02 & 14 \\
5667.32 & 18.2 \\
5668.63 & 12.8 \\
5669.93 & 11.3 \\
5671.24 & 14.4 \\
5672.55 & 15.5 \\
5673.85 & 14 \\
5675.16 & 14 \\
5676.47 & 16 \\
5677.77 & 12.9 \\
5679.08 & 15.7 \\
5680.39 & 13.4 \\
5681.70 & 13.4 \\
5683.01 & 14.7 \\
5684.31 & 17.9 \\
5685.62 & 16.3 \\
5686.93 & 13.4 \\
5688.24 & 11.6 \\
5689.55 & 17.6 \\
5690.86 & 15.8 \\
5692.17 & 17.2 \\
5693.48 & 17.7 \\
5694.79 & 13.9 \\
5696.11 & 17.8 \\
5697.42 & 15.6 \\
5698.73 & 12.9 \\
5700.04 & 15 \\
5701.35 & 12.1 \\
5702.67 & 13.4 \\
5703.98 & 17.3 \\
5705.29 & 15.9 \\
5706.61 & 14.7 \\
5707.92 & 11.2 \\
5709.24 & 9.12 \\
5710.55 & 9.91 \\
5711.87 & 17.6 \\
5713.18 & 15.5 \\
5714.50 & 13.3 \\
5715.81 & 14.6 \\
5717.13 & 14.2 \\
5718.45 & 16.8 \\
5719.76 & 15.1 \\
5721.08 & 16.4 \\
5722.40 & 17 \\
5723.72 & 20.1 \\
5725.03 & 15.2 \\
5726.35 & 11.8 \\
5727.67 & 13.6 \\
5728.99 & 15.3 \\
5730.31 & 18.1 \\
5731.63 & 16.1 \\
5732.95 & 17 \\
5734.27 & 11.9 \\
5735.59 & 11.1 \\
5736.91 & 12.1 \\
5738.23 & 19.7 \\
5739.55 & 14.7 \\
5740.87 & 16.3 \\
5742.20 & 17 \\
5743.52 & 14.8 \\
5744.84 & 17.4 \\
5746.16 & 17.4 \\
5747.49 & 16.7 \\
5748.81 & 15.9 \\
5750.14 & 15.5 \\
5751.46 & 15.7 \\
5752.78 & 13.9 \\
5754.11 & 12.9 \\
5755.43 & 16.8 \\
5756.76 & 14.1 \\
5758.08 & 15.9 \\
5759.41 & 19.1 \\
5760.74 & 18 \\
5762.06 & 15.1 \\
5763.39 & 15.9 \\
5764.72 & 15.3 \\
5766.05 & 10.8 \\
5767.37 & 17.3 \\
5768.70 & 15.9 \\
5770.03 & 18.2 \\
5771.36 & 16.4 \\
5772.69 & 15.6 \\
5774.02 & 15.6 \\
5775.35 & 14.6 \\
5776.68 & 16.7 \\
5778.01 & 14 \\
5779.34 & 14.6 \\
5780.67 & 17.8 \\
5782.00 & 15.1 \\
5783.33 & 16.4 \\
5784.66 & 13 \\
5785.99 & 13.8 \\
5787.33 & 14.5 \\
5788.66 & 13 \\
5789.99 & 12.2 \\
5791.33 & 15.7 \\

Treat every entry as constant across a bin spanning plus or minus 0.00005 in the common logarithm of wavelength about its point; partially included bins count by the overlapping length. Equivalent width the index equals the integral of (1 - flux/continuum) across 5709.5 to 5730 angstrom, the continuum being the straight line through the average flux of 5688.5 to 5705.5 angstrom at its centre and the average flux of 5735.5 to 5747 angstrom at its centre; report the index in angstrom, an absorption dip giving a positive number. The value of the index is 0.82 angstrom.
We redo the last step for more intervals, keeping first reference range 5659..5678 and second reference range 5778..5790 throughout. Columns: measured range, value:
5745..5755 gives -0.6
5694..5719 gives 1.0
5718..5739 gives -0.9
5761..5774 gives -0.9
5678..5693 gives -0.2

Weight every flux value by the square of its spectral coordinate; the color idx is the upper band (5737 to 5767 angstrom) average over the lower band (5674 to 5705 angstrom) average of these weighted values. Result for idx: 1.08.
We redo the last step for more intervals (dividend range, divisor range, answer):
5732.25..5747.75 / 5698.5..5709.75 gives 1.15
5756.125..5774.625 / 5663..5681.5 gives 1.14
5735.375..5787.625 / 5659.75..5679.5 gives 1.07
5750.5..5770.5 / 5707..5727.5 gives 1.09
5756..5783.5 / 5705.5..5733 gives 1.08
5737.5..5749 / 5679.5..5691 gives 1.14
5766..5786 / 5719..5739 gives 1.03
